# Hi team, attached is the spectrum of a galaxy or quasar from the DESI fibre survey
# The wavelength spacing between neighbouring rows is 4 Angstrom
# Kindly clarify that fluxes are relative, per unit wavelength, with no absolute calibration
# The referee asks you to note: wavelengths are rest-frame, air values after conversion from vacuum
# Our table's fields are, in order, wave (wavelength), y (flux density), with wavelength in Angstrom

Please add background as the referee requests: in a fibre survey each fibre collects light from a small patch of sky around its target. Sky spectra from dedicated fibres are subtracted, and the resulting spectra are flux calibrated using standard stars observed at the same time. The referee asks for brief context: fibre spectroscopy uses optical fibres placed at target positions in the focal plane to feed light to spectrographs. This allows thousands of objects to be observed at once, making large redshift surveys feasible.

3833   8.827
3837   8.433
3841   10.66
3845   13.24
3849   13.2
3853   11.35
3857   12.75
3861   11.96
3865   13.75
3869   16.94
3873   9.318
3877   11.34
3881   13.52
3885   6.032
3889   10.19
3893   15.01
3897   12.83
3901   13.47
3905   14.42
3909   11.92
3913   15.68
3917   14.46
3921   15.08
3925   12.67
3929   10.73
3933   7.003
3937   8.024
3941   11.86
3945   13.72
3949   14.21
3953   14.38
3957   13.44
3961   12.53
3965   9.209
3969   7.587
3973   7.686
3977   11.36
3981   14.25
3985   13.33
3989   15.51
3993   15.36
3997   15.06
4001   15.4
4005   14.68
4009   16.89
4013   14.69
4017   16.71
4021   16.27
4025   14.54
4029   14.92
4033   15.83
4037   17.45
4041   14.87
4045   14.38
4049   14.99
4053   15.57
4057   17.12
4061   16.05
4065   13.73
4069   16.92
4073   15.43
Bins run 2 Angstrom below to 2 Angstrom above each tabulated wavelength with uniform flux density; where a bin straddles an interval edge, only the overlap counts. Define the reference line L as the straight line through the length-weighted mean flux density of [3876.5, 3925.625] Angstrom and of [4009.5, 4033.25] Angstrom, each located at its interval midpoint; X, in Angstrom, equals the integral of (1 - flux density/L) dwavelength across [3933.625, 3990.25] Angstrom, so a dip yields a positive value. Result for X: 9.81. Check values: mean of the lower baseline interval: 12.9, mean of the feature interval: 11.8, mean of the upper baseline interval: 15.6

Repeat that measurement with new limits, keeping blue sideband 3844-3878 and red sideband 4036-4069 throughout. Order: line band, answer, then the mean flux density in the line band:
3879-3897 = 2.4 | 11.4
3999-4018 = -0.9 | 15.6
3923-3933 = 2.1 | 10.8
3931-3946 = 4.3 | 9.91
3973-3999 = 1.6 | 13.6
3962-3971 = 3.4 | 8.86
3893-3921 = -1.3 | 14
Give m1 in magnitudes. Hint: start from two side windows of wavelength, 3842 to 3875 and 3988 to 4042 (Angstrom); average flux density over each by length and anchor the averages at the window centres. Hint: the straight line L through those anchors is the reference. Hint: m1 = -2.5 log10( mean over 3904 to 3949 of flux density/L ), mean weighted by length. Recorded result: 0.13 mag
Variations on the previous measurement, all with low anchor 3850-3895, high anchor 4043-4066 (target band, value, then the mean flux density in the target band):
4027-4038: -0.068 mag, 15.9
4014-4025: -0.088 mag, 16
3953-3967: 0.129 mag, 12.1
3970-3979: 0.437 mag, 9.31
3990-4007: -0.059 mag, 15.1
